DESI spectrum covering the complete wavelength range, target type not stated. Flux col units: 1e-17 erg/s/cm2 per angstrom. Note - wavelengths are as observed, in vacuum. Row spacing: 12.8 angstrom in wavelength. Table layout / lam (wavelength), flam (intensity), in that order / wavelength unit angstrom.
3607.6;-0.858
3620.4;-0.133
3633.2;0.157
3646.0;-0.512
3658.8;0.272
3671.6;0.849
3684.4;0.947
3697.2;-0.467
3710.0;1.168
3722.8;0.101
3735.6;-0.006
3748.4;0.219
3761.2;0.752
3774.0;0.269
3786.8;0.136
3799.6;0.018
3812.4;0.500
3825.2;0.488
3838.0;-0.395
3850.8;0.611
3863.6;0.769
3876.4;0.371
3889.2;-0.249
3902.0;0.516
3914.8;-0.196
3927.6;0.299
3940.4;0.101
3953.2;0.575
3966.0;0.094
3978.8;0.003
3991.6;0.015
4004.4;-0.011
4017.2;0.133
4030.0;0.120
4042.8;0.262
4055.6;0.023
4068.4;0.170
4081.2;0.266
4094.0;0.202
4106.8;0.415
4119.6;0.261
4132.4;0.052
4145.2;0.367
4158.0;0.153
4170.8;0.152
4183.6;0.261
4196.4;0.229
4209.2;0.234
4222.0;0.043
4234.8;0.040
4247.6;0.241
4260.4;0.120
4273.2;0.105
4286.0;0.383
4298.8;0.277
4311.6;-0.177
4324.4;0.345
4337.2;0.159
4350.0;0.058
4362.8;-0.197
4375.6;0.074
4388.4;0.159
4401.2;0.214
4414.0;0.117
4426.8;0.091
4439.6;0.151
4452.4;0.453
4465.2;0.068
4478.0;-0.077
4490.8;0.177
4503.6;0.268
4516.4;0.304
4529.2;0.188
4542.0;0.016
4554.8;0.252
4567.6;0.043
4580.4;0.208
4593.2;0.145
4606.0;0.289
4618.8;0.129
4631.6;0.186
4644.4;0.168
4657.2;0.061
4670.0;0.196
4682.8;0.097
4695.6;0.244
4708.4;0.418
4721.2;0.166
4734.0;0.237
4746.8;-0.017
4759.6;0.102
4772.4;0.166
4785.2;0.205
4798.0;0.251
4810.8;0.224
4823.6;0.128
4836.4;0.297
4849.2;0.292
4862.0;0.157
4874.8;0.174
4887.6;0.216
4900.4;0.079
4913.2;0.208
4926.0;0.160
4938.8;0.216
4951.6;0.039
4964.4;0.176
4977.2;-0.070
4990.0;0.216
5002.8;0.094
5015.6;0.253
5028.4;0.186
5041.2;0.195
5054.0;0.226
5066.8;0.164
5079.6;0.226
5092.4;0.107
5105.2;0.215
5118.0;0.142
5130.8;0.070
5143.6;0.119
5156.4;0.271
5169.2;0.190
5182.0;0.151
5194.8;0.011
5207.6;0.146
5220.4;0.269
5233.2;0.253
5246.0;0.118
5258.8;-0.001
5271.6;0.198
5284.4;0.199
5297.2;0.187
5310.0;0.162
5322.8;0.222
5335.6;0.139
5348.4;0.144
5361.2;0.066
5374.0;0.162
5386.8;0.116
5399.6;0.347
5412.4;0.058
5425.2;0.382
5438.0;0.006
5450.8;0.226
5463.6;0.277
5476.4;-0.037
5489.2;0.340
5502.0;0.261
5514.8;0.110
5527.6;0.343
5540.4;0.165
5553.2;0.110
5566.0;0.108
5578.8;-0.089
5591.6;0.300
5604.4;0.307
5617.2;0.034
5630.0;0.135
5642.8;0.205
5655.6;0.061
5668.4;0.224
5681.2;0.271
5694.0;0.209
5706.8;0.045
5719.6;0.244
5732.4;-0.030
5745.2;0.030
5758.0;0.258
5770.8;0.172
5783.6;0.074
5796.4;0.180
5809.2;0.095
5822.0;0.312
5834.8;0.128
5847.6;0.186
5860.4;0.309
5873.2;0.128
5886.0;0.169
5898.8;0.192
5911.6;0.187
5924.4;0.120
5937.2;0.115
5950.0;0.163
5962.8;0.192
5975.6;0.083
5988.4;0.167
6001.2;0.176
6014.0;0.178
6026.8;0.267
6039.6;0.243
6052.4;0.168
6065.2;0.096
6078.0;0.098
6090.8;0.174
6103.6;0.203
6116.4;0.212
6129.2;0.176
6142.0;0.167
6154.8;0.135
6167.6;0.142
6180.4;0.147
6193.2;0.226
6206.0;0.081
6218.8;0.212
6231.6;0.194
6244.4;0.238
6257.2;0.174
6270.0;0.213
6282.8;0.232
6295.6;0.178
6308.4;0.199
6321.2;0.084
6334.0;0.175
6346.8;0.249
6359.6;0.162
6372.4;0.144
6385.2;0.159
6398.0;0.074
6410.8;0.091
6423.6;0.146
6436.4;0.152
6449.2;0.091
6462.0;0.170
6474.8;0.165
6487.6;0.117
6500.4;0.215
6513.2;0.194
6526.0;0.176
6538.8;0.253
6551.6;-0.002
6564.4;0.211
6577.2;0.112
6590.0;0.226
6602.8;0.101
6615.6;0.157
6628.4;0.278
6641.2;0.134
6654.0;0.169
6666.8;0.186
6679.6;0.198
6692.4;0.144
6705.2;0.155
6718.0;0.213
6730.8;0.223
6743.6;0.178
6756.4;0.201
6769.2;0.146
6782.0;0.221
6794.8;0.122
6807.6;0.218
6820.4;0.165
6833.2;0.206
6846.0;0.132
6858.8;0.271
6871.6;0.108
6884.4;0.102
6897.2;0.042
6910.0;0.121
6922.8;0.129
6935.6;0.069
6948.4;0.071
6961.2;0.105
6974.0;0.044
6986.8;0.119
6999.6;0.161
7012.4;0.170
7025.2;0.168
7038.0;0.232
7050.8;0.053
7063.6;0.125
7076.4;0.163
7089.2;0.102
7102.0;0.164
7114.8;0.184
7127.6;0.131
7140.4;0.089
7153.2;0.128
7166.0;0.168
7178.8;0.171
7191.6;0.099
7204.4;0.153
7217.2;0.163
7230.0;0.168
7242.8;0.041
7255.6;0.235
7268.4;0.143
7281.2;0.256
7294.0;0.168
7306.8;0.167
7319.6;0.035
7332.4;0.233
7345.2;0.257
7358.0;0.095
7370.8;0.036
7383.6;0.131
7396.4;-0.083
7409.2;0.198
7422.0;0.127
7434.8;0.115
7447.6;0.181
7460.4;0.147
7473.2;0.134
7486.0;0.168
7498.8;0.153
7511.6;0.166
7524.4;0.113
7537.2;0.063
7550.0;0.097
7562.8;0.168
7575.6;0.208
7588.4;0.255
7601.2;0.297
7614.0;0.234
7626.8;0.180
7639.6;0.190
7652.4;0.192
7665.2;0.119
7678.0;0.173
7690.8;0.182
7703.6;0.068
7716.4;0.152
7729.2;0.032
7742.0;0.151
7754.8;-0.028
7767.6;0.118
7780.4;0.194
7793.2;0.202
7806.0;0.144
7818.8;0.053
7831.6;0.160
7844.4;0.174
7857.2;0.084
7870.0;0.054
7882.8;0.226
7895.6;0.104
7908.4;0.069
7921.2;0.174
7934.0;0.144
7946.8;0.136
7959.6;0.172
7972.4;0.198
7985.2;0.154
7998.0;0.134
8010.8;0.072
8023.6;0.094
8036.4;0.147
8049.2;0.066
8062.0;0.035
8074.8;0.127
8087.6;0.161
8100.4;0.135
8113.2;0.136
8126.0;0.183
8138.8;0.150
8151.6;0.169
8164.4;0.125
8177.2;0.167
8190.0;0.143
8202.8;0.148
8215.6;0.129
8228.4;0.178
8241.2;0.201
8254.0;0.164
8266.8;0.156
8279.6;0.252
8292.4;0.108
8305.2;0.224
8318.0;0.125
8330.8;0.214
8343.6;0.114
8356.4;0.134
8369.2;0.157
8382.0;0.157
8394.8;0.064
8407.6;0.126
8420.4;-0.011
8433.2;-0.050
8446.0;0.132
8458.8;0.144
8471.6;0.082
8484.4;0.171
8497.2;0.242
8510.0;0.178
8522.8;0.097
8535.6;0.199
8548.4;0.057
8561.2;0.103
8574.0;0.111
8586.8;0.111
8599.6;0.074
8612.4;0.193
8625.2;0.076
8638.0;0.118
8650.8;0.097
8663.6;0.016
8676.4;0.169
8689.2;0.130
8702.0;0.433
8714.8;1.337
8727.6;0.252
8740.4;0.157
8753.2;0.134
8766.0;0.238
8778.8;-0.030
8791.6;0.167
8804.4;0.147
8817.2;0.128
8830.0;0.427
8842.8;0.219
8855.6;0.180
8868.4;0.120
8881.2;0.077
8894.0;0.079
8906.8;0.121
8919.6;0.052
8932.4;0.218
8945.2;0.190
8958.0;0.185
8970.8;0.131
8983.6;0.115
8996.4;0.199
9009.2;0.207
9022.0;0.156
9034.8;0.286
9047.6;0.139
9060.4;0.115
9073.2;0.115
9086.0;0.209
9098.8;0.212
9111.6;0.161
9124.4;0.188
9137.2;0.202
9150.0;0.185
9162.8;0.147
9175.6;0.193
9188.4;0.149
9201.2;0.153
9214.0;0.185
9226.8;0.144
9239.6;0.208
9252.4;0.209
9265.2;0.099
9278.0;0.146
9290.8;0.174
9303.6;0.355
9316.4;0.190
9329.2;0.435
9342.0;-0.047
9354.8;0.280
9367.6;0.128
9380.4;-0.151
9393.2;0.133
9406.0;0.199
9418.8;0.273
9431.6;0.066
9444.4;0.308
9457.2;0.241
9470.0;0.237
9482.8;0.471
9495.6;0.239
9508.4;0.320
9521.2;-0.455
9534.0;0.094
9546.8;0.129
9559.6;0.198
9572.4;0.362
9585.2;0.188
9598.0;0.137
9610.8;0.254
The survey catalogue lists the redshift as 1.34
